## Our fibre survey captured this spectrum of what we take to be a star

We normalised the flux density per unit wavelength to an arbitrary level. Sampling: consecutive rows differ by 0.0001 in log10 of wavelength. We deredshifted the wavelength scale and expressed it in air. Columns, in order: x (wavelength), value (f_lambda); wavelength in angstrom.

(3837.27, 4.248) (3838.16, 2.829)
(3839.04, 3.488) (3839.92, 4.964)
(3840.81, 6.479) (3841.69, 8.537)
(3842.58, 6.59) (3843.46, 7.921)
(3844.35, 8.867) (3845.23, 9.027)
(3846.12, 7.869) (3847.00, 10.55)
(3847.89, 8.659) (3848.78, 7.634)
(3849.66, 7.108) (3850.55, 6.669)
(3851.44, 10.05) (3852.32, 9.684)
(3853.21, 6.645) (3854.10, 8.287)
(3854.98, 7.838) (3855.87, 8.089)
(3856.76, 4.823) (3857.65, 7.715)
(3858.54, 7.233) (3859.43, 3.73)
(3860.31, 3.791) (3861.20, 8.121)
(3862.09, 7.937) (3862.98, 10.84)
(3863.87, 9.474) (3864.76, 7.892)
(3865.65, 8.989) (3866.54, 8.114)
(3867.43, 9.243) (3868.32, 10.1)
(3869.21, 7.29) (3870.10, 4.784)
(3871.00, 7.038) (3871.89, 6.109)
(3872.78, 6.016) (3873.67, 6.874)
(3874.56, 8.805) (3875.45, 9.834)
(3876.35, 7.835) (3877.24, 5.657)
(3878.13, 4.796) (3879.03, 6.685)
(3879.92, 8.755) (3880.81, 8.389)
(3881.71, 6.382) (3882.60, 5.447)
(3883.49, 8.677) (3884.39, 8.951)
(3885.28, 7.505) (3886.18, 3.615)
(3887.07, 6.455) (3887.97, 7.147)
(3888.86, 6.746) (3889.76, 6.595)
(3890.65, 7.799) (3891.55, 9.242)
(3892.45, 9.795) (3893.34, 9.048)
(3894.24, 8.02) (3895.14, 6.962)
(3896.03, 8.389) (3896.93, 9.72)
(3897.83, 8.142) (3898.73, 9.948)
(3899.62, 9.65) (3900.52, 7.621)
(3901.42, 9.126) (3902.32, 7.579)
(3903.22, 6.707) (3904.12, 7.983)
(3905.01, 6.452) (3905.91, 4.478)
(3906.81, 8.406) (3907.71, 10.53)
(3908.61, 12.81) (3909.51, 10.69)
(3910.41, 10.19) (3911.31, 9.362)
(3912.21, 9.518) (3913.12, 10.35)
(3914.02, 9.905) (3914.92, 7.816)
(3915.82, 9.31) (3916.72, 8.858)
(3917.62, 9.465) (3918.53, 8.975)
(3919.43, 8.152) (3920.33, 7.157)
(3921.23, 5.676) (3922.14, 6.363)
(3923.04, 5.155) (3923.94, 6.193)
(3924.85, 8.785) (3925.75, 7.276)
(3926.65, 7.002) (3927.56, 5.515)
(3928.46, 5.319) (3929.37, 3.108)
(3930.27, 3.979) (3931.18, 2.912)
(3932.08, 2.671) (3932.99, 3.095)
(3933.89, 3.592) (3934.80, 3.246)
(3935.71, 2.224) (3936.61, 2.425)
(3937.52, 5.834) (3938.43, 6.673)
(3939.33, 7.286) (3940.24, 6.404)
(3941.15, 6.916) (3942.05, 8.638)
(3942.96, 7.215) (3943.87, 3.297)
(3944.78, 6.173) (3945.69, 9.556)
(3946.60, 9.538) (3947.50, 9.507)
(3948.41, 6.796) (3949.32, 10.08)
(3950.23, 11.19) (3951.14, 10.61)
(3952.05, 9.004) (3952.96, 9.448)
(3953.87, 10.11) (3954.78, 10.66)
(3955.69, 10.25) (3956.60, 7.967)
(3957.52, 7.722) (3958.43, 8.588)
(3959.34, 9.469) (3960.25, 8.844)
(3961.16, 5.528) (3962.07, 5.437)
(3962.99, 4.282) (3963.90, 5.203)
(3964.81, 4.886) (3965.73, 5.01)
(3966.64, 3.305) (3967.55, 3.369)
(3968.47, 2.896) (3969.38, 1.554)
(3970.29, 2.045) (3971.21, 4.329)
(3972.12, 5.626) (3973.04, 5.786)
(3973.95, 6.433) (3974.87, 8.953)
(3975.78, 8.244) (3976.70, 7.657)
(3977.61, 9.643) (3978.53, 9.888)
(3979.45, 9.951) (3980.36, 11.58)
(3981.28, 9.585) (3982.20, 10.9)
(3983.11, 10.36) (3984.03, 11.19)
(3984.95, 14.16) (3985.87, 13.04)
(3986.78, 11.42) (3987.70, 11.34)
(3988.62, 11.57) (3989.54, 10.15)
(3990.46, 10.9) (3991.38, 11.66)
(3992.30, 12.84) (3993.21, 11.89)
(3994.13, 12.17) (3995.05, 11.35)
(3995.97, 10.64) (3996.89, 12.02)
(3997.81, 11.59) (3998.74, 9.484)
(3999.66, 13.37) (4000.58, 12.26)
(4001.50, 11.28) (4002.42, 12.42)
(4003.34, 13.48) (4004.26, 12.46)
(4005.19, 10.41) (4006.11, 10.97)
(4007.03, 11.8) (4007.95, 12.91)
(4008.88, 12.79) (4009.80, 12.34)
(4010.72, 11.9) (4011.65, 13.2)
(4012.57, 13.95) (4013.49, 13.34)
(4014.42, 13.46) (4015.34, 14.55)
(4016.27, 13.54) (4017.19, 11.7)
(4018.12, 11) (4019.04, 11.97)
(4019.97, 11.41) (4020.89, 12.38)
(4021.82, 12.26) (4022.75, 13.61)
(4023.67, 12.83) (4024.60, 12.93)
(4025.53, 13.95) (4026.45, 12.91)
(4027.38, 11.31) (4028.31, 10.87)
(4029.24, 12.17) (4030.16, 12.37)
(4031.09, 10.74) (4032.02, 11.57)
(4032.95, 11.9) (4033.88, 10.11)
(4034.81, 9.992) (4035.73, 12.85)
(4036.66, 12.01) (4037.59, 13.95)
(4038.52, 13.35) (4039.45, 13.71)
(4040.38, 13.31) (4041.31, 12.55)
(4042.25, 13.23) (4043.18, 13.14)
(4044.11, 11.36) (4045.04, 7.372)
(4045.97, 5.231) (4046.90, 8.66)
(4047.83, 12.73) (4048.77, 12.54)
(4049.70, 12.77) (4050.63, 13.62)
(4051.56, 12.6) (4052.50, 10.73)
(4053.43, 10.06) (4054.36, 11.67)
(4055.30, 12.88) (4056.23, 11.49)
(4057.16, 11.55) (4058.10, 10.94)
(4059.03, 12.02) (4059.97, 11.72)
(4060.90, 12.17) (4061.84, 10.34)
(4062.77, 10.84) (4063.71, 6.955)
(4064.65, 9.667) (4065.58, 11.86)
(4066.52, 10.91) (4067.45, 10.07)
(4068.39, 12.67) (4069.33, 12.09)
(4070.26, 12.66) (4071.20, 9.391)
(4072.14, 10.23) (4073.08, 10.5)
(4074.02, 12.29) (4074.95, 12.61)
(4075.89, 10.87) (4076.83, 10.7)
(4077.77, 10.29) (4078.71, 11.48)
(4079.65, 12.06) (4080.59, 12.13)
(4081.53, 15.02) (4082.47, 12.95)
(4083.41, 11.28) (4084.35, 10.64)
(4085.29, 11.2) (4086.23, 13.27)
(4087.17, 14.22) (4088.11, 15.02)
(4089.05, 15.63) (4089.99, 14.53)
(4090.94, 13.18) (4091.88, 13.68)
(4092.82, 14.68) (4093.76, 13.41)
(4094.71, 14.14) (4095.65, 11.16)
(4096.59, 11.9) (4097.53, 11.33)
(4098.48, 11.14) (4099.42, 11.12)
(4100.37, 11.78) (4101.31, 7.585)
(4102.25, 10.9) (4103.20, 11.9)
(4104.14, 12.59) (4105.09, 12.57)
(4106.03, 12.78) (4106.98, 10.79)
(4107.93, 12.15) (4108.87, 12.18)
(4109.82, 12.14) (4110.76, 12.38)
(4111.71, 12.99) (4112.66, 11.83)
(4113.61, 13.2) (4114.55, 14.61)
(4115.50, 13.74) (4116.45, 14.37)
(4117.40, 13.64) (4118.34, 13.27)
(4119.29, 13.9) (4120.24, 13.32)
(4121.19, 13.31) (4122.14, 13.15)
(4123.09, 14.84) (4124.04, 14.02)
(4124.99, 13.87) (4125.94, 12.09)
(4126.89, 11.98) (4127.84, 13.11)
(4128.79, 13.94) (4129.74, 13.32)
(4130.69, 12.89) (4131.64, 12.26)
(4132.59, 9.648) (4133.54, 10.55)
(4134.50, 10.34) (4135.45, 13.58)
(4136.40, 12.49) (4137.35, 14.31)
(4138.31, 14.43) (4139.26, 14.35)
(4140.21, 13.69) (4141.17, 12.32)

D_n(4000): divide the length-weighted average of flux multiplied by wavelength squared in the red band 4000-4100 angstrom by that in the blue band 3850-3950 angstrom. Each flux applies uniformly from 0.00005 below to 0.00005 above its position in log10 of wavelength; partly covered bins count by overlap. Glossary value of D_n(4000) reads 1.76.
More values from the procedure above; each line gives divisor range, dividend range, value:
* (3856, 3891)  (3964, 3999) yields 1.30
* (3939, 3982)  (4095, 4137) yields 1.82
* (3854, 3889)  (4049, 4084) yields 1.73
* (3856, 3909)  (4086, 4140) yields 1.88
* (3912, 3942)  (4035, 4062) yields 1.99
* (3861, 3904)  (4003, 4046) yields 1.68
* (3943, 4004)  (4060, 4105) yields 1.39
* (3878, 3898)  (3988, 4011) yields 1.65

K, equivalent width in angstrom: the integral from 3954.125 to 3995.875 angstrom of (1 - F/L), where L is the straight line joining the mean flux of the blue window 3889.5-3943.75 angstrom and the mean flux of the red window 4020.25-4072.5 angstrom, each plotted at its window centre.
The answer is 3.7 angstrom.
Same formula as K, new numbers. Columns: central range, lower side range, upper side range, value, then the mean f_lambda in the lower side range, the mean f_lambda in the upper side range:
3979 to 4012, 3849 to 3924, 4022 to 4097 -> -4.0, 7.87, 11.9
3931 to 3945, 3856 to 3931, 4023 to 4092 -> 6.2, 7.66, 11.8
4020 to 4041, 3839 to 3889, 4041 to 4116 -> -2.8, 7.45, 11.8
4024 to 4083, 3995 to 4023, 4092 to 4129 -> 4.0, 12.3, 12.7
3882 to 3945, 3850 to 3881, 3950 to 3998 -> 6.8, 7.54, 8.74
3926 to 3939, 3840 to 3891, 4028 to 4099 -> 6.9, 7.5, 11.8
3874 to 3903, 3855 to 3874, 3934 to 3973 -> -2.6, 7.36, 6.61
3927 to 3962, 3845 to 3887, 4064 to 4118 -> 8.9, 7.55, 12.2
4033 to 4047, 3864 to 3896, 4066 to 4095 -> -0.1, 7.51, 12.4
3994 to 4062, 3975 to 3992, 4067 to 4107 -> -4.0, 10.7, 12.1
